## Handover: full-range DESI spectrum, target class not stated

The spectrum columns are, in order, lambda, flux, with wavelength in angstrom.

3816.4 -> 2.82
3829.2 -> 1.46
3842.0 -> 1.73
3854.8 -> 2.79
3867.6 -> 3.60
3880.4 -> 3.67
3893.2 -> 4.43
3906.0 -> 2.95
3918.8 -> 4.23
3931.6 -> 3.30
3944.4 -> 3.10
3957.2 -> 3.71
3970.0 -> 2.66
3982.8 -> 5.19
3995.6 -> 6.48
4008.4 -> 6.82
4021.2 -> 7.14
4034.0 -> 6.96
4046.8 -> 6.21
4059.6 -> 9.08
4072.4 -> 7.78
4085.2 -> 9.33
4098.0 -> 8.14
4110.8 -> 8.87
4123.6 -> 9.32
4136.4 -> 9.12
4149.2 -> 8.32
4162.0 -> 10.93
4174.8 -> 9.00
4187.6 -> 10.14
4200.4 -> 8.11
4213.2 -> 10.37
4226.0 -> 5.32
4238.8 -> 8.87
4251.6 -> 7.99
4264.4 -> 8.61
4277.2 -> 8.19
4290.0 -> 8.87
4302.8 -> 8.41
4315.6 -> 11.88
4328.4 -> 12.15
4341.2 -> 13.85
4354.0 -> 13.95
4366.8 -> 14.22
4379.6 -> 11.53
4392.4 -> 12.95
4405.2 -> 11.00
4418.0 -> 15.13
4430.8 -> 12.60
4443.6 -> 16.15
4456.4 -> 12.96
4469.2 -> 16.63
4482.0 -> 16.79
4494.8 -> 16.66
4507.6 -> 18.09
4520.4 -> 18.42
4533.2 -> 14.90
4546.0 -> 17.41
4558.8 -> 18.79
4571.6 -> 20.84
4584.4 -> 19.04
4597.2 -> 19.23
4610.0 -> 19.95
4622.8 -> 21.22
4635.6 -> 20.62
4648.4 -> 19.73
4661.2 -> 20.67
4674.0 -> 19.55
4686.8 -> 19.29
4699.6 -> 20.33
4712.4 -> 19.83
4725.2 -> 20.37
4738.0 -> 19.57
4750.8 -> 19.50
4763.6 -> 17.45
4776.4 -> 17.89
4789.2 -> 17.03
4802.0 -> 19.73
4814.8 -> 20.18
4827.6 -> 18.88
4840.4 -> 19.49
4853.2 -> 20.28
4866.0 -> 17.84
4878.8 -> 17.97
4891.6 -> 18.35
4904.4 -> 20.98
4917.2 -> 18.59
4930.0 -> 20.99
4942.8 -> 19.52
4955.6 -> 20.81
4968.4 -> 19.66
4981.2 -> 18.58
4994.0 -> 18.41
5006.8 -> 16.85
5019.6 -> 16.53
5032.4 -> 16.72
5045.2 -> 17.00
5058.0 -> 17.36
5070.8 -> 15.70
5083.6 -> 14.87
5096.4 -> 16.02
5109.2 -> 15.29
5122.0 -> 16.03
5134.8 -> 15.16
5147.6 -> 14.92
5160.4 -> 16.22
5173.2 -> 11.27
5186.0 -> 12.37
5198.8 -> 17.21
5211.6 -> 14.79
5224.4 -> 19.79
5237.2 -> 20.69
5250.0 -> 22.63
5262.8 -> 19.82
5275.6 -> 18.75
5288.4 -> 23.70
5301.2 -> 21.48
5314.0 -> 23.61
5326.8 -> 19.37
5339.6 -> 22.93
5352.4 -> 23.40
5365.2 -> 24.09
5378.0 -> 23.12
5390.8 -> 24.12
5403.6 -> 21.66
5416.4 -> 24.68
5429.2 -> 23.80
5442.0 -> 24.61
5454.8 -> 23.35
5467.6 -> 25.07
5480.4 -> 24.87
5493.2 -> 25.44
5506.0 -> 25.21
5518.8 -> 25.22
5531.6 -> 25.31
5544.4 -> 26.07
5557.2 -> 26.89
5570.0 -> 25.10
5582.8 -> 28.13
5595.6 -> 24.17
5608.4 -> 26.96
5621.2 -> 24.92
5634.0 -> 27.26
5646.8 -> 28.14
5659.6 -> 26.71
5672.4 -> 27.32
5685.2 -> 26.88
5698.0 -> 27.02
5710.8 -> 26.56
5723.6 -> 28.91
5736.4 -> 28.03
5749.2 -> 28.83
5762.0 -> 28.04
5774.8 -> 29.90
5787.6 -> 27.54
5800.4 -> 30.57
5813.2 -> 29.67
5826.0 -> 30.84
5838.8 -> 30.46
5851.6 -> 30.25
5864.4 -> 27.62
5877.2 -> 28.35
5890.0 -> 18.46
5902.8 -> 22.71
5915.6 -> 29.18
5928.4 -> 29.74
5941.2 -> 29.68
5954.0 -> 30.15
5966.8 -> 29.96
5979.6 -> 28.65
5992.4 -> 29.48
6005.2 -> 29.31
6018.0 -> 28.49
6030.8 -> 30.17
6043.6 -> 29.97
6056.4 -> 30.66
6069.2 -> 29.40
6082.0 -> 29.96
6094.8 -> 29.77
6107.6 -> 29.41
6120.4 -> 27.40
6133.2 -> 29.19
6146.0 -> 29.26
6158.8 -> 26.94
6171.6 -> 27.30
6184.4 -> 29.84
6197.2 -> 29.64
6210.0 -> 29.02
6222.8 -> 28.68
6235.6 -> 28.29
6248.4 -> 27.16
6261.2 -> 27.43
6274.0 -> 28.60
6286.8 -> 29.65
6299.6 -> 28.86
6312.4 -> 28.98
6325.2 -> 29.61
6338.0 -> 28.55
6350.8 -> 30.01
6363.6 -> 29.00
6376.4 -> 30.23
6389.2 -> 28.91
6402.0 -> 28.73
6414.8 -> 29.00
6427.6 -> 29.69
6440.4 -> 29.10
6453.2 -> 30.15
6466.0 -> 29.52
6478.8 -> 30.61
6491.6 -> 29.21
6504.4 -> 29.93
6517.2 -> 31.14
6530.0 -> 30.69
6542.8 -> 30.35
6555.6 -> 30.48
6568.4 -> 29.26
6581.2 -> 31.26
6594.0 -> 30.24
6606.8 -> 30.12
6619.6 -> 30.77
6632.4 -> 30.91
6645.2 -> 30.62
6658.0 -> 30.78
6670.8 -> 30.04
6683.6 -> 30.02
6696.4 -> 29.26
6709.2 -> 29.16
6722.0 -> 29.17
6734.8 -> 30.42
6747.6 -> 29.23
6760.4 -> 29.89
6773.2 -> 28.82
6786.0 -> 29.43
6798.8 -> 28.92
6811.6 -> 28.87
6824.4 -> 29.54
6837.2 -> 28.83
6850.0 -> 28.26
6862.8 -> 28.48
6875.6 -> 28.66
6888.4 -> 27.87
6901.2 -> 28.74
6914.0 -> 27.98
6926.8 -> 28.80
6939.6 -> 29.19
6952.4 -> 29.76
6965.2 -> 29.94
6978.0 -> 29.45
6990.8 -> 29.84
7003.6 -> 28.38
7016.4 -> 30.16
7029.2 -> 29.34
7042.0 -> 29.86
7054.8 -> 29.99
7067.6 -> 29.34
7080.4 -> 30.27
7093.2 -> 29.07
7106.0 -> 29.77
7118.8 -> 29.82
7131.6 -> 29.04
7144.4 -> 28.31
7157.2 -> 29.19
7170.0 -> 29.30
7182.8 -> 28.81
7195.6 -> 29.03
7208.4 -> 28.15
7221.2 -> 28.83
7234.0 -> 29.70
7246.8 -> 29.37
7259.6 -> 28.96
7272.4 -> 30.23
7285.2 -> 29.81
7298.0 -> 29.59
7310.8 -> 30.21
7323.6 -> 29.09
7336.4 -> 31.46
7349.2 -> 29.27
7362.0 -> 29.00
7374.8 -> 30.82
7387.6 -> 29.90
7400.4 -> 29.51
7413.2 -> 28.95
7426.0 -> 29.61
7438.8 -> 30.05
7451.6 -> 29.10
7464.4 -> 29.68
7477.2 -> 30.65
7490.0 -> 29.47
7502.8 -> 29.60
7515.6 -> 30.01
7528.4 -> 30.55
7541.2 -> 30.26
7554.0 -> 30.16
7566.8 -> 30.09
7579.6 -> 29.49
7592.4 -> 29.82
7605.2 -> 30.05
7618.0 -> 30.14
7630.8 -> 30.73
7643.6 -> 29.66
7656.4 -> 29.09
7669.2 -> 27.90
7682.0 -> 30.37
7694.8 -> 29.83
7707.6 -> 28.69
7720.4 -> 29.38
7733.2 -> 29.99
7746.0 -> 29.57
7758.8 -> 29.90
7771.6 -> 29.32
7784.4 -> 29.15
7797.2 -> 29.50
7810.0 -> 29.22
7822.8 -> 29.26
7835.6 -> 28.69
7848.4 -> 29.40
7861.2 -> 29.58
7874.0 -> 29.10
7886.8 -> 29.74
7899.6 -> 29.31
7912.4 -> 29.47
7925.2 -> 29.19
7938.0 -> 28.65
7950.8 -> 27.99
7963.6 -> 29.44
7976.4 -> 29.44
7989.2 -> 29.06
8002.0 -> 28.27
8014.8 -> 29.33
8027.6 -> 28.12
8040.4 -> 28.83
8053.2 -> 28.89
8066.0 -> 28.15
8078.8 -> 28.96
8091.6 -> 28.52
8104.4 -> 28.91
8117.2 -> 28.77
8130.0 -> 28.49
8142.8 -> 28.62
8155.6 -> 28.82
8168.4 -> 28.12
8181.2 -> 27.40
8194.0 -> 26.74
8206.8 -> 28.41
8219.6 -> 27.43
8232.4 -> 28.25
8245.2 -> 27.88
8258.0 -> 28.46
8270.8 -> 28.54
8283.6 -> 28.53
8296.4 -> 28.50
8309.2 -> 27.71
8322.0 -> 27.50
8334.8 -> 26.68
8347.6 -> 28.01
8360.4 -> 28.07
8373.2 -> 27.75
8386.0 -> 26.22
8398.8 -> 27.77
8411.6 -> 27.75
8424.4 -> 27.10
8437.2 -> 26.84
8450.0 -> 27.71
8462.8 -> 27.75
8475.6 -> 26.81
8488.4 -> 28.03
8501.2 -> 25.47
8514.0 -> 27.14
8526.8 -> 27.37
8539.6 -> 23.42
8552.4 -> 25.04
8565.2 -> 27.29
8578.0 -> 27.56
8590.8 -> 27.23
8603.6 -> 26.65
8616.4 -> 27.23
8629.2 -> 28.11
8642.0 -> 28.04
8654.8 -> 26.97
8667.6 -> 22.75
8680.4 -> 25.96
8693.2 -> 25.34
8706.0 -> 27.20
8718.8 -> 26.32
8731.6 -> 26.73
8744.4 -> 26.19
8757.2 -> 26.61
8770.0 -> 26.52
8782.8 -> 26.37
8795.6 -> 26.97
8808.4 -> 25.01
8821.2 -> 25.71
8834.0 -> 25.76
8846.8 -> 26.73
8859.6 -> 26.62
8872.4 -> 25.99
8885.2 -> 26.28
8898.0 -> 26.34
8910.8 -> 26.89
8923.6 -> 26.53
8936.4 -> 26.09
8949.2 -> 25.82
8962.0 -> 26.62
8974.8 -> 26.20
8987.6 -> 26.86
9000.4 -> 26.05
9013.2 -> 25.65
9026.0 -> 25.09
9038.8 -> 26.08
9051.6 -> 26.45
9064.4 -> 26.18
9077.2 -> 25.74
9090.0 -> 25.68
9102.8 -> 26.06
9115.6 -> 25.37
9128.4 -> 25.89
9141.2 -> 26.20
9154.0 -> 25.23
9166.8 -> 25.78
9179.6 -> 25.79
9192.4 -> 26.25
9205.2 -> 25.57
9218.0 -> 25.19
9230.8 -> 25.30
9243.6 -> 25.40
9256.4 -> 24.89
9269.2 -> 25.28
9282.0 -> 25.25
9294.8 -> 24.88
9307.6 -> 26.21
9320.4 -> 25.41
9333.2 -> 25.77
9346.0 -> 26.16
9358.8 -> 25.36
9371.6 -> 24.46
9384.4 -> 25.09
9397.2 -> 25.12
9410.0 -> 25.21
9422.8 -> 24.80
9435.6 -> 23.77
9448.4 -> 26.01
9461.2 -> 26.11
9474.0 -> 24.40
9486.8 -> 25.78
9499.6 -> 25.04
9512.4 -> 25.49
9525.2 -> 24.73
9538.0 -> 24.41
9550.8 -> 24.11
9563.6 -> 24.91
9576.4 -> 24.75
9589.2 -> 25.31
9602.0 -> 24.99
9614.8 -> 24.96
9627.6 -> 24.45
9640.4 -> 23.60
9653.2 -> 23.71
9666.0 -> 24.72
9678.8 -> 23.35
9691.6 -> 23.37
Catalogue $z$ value 0.000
